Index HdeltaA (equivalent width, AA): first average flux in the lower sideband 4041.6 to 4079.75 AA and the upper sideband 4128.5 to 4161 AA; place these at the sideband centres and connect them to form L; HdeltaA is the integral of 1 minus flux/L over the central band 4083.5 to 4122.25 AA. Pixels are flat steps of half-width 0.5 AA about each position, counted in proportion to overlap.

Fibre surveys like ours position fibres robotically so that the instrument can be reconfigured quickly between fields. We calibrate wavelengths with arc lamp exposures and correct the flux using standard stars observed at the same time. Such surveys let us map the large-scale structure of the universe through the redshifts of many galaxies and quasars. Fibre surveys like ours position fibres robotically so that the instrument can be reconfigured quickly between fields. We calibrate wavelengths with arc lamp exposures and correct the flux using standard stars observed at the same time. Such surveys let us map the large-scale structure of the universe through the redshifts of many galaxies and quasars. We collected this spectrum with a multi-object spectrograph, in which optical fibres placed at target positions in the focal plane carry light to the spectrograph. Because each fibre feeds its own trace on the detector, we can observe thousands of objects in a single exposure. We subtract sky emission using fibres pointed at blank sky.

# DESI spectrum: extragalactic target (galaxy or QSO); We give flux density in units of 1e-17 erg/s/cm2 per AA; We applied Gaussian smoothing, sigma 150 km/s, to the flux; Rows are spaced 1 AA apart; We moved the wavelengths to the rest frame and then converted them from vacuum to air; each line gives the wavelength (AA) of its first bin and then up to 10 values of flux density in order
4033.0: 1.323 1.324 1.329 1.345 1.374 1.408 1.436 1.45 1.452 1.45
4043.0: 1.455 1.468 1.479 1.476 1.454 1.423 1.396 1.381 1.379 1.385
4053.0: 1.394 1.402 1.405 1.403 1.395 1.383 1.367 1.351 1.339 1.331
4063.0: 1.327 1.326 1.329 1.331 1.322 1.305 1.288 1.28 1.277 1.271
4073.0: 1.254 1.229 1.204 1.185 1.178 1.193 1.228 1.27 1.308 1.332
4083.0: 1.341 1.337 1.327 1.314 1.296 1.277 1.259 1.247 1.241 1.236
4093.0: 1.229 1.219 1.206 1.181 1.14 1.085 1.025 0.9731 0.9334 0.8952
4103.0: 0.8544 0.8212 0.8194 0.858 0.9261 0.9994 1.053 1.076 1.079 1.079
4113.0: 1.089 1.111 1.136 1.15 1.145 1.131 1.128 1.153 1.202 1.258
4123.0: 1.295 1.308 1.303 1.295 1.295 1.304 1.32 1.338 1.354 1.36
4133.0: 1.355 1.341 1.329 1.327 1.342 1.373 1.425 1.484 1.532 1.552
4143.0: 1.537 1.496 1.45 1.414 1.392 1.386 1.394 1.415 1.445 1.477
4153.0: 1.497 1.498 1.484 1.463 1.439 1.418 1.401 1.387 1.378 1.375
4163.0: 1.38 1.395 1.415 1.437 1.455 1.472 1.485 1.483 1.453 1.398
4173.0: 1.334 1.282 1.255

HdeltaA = 7.5 AA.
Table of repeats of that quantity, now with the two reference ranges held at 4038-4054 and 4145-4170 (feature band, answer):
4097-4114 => 5.3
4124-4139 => 1.0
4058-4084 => 2.6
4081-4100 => 2.6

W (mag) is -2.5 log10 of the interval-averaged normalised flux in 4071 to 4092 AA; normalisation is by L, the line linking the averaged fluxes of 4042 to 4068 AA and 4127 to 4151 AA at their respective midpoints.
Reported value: 0.104 mag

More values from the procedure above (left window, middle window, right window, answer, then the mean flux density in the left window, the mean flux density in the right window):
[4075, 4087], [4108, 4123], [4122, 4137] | 0.159 mag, 1.27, 1.32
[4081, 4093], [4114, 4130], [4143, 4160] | 0.122 mag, 1.29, 1.44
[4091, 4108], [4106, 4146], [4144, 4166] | -0.035 mag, 1.03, 1.43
